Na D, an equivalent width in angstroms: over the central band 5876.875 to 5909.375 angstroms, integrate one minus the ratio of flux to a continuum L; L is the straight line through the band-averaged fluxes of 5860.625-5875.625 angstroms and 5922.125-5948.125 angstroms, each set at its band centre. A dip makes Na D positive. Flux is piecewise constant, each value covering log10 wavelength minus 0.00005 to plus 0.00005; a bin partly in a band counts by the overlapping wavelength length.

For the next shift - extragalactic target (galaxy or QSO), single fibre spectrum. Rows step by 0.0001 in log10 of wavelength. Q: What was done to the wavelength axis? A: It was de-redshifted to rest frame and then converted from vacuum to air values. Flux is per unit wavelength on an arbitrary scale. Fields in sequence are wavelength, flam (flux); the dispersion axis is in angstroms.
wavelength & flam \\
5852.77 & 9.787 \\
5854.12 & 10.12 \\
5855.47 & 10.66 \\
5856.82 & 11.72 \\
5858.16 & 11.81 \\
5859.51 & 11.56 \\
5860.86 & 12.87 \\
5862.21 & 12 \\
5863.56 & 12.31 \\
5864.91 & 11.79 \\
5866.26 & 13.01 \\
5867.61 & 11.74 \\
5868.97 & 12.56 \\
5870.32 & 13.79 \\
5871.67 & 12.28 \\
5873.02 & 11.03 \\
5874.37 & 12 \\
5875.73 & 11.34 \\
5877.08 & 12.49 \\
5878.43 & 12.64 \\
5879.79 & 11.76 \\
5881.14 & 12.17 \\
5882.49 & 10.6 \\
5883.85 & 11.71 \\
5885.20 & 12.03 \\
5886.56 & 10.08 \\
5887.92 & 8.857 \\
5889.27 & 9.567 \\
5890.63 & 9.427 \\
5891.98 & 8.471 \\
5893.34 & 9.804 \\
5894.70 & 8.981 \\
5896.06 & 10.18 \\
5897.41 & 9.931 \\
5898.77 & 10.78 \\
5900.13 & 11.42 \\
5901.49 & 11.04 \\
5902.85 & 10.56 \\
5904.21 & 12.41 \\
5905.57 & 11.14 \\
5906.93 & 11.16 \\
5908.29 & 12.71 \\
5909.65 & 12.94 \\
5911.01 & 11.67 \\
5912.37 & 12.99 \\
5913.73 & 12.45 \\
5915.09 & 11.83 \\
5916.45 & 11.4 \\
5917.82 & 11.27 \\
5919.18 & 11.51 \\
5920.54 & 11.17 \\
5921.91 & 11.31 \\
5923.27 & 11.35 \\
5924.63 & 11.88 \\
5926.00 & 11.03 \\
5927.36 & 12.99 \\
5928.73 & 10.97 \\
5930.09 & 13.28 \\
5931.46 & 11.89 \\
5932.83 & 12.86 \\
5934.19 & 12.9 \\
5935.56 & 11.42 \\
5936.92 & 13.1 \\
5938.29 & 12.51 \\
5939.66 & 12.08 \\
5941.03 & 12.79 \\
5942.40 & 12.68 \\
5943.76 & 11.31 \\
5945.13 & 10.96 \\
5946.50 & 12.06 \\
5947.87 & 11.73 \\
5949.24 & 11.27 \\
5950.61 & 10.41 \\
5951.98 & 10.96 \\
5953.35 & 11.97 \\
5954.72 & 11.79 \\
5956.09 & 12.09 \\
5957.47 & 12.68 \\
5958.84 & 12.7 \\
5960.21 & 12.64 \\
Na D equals 3.6 angstroms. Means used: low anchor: 12.2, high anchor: 12.1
